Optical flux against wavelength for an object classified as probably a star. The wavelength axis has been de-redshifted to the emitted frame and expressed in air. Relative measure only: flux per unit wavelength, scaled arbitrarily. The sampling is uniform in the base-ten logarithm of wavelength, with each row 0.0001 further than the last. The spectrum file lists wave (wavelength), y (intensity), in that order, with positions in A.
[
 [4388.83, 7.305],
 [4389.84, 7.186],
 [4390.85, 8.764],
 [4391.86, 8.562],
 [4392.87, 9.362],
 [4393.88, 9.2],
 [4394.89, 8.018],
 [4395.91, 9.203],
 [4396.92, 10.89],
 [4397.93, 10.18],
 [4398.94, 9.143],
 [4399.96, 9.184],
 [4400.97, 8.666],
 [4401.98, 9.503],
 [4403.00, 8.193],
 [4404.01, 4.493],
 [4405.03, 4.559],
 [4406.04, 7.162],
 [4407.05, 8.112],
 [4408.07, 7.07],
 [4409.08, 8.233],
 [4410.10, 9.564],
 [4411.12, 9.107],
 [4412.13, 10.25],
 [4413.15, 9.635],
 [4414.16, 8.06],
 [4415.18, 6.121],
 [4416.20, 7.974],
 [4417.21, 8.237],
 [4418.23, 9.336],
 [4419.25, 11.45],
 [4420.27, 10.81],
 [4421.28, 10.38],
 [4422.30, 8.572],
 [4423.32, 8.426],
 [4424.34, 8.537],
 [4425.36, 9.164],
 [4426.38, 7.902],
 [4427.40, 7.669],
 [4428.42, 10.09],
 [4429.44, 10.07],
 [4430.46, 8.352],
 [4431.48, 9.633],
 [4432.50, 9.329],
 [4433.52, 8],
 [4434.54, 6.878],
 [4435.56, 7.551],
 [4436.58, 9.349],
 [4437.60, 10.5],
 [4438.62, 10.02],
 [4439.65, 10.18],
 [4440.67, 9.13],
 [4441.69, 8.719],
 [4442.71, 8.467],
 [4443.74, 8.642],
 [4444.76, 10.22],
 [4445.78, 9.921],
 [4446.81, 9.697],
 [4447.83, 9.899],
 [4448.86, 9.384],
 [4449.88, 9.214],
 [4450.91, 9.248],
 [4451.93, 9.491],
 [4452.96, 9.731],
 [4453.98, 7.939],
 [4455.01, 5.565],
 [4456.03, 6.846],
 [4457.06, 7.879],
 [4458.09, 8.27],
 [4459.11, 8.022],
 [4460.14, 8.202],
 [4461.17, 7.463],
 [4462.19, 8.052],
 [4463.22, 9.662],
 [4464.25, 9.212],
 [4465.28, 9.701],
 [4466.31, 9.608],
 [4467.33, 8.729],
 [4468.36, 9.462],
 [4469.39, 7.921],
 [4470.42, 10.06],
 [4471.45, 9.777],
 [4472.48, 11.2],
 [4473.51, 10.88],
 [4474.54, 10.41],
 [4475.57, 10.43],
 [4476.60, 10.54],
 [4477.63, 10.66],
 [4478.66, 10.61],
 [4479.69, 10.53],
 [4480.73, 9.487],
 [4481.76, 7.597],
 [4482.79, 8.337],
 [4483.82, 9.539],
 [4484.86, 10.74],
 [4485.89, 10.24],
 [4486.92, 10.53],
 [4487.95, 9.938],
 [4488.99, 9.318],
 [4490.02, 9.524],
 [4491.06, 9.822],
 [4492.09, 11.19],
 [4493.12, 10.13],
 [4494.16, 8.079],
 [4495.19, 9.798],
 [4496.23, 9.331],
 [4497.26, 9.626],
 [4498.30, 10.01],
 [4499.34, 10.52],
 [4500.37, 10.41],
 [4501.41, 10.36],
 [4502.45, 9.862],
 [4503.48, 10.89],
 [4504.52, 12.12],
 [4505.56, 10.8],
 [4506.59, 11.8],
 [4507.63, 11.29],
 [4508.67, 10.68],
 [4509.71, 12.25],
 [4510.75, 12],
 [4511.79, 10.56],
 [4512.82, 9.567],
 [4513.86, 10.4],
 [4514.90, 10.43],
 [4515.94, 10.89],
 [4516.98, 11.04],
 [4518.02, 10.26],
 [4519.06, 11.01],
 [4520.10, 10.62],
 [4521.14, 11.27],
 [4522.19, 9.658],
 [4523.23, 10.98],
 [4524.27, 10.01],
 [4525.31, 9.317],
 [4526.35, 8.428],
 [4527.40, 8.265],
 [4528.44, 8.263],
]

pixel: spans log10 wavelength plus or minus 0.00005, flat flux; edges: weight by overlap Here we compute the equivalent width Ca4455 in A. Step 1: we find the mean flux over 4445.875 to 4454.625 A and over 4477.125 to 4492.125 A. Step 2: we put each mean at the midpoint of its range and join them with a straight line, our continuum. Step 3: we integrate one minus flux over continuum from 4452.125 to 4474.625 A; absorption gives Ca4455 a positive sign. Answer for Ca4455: 1.6 A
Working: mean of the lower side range 9.29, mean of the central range 8.83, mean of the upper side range 9.83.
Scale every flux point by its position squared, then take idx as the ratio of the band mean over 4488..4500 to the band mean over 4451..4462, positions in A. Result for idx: 1.2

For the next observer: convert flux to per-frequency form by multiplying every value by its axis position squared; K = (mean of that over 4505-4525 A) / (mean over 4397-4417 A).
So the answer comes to 1.4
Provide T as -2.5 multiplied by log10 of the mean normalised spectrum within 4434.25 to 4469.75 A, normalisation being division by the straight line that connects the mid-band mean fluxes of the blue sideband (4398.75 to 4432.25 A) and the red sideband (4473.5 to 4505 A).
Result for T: 0.05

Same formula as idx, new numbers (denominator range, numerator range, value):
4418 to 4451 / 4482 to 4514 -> 1.15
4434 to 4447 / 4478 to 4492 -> 1.09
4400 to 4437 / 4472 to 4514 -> 1.25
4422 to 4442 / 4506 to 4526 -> 1.25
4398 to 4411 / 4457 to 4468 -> 1.12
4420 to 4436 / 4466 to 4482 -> 1.15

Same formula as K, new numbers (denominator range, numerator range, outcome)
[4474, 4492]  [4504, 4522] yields 1.12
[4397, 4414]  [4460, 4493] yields 1.19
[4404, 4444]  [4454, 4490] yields 1.09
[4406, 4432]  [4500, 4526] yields 1.26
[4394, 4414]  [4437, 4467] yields 1.07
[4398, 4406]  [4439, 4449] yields 1.24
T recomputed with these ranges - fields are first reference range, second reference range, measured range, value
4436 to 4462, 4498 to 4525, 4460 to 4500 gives 0.01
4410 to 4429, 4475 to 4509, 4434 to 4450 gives 0.01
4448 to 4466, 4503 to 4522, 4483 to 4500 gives 0.02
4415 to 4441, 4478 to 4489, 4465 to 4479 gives -0.04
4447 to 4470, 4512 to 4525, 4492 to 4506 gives -0.03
